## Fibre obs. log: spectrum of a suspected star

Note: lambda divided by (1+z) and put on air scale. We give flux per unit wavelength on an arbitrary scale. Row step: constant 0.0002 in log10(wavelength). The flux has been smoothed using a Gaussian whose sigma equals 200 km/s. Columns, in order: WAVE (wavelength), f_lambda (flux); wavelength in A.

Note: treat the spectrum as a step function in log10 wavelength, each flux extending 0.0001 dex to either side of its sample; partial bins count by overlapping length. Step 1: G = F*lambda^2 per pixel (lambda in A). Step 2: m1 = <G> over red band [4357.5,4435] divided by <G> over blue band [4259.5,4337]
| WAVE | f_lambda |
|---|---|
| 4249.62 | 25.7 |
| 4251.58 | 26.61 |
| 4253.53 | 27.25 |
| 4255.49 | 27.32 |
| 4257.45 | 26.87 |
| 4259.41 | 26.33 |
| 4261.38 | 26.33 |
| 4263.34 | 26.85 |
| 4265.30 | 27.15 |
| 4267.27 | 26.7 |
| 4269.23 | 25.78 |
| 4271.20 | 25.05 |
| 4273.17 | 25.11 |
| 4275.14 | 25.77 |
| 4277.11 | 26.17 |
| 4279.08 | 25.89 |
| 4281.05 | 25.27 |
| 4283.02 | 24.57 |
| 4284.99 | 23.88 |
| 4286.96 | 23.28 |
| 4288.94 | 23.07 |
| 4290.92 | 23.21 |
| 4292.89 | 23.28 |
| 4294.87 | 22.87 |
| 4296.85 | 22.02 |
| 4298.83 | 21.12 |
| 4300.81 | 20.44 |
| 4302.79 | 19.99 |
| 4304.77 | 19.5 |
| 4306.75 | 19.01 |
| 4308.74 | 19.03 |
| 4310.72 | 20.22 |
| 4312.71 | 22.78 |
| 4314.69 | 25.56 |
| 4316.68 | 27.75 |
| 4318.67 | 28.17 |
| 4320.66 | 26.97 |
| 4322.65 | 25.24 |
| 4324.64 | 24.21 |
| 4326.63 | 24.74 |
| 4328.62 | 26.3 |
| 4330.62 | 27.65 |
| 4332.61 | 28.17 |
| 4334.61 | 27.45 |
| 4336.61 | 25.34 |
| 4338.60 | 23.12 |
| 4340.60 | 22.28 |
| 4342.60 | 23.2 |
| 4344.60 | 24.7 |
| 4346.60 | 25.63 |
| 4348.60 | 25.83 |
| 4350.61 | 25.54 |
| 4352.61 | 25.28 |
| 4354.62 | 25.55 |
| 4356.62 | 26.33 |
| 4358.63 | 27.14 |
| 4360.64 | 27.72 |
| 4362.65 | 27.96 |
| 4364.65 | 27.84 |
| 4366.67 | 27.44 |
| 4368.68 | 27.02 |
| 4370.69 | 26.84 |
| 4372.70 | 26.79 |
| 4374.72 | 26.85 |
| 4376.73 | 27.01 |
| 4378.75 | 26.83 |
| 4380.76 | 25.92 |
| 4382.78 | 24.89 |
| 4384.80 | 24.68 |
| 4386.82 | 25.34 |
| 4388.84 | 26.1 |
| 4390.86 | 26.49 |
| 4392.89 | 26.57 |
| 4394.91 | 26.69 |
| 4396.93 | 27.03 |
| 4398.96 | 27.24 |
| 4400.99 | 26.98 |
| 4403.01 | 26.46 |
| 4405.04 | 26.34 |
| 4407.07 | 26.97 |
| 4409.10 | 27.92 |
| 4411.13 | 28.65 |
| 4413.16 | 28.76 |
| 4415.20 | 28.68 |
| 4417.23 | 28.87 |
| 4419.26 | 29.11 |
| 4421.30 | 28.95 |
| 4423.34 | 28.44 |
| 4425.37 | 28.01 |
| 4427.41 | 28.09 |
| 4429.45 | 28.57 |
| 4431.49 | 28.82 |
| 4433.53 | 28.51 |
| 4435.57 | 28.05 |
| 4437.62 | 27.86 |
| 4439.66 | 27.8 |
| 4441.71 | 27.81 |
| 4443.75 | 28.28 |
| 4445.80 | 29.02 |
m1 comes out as 1.2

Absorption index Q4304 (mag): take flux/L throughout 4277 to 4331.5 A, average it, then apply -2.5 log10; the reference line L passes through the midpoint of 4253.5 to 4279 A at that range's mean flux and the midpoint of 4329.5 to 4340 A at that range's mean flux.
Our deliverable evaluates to 0.11 mag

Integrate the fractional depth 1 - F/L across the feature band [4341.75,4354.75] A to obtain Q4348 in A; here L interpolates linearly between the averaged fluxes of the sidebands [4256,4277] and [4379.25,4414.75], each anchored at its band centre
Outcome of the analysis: 0.7 A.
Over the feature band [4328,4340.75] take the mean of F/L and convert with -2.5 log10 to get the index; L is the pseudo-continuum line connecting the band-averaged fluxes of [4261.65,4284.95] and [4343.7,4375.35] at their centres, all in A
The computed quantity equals 0.01 mag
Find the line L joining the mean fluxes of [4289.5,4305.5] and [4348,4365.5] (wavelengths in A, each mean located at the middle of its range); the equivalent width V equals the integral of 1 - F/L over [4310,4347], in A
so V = -1.65 A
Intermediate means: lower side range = 21.6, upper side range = 26.6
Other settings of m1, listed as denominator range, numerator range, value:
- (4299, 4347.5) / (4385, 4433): 1.19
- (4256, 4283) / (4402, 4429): 1.15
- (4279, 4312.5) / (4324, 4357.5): 1.17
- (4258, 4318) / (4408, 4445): 1.27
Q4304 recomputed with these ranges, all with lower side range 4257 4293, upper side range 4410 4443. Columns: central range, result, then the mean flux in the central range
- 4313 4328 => 0.01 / 26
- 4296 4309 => 0.27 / 20.2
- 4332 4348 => 0.07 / 24.9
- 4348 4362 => 0.03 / 26.2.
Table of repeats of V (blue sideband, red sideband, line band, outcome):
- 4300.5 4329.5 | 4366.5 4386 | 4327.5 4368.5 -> -1.7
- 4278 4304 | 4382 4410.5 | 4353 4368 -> -1.1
